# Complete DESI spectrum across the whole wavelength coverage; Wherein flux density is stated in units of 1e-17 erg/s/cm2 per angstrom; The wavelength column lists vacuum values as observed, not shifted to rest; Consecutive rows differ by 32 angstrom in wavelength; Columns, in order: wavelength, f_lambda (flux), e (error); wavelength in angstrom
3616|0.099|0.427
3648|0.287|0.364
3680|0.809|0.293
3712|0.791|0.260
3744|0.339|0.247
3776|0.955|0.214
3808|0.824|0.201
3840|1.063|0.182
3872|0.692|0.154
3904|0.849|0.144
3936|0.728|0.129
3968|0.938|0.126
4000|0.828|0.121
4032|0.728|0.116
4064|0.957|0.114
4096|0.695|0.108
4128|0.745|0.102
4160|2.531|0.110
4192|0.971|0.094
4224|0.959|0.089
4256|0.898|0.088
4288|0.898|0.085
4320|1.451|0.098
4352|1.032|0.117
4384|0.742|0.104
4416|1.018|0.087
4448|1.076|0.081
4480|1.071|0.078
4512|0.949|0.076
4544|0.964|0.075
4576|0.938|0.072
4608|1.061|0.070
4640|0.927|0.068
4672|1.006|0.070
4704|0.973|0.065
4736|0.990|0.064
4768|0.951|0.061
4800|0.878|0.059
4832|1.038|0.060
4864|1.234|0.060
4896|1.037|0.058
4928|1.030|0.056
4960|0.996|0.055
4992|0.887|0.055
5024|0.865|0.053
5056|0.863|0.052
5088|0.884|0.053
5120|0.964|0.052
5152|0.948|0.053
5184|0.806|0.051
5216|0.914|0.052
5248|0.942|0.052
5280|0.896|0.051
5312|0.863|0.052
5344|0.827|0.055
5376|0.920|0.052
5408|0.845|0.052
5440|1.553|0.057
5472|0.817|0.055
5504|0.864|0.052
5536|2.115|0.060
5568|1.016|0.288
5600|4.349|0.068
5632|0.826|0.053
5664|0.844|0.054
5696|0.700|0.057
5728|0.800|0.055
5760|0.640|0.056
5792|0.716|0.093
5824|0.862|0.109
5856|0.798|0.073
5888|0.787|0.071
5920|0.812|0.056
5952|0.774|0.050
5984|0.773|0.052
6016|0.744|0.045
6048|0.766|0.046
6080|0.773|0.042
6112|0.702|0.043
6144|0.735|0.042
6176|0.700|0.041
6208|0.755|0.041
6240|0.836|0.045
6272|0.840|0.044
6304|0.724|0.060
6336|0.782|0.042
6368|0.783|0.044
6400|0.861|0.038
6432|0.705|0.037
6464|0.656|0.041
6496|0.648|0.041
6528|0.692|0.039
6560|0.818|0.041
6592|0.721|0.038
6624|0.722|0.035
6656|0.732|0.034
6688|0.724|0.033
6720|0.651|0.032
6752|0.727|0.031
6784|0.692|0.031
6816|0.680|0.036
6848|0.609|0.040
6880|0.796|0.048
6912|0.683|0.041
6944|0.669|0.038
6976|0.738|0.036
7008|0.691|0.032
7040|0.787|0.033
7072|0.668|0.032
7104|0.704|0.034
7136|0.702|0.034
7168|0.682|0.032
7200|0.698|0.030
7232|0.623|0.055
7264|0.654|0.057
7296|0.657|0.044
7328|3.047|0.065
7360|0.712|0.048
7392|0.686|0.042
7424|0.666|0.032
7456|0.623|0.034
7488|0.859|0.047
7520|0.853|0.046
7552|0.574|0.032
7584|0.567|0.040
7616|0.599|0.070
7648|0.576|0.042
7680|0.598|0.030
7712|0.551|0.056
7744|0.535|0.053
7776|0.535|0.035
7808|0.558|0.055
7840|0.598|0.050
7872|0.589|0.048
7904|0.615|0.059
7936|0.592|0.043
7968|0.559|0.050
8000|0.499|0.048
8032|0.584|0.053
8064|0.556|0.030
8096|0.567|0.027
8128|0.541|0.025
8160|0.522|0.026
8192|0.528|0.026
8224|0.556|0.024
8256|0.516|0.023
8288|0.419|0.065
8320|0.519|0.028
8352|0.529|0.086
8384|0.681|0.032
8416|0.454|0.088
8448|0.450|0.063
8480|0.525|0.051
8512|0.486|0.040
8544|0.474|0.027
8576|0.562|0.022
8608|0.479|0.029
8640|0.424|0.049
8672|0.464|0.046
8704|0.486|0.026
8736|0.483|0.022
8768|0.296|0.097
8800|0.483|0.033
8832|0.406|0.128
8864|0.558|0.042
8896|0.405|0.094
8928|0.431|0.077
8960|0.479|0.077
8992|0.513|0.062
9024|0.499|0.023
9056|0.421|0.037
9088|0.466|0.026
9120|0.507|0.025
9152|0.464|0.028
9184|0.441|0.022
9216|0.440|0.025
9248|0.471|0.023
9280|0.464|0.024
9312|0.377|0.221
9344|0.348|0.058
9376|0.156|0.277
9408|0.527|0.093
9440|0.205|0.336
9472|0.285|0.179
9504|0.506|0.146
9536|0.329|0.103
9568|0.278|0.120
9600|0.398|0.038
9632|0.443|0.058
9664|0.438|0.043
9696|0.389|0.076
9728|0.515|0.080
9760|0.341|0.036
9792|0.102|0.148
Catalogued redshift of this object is 0.12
